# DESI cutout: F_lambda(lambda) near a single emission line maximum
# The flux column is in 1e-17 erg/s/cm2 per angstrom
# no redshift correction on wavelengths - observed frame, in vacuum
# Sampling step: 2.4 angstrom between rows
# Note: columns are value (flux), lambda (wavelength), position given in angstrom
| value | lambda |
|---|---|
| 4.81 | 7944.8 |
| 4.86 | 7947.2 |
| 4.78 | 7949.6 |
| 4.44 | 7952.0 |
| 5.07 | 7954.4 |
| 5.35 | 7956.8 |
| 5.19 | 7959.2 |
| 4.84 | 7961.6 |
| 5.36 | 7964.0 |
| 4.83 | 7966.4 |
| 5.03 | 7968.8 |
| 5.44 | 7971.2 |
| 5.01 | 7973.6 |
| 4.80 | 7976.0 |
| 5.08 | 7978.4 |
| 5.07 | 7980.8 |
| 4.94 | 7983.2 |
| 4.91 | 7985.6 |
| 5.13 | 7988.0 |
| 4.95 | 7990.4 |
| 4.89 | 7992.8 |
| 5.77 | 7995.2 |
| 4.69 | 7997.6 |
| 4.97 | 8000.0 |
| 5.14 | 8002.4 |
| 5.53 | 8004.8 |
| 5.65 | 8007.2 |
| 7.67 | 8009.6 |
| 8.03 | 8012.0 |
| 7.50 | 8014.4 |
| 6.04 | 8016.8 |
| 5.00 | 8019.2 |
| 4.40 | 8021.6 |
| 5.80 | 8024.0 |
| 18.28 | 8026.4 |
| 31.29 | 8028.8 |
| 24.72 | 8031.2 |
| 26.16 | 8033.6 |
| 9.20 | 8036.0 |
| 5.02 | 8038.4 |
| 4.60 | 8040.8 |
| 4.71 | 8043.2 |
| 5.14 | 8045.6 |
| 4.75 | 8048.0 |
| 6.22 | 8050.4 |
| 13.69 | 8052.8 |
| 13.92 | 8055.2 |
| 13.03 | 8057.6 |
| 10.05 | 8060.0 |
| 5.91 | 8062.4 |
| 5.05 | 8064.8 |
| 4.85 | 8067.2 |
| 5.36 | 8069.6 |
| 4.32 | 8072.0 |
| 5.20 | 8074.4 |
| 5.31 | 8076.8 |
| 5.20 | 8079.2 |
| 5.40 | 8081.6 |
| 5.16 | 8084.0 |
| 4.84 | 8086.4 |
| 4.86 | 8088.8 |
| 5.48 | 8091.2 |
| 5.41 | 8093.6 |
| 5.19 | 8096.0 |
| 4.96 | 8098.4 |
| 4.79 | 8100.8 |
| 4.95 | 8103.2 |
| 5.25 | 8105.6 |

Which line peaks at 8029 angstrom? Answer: H-alpha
